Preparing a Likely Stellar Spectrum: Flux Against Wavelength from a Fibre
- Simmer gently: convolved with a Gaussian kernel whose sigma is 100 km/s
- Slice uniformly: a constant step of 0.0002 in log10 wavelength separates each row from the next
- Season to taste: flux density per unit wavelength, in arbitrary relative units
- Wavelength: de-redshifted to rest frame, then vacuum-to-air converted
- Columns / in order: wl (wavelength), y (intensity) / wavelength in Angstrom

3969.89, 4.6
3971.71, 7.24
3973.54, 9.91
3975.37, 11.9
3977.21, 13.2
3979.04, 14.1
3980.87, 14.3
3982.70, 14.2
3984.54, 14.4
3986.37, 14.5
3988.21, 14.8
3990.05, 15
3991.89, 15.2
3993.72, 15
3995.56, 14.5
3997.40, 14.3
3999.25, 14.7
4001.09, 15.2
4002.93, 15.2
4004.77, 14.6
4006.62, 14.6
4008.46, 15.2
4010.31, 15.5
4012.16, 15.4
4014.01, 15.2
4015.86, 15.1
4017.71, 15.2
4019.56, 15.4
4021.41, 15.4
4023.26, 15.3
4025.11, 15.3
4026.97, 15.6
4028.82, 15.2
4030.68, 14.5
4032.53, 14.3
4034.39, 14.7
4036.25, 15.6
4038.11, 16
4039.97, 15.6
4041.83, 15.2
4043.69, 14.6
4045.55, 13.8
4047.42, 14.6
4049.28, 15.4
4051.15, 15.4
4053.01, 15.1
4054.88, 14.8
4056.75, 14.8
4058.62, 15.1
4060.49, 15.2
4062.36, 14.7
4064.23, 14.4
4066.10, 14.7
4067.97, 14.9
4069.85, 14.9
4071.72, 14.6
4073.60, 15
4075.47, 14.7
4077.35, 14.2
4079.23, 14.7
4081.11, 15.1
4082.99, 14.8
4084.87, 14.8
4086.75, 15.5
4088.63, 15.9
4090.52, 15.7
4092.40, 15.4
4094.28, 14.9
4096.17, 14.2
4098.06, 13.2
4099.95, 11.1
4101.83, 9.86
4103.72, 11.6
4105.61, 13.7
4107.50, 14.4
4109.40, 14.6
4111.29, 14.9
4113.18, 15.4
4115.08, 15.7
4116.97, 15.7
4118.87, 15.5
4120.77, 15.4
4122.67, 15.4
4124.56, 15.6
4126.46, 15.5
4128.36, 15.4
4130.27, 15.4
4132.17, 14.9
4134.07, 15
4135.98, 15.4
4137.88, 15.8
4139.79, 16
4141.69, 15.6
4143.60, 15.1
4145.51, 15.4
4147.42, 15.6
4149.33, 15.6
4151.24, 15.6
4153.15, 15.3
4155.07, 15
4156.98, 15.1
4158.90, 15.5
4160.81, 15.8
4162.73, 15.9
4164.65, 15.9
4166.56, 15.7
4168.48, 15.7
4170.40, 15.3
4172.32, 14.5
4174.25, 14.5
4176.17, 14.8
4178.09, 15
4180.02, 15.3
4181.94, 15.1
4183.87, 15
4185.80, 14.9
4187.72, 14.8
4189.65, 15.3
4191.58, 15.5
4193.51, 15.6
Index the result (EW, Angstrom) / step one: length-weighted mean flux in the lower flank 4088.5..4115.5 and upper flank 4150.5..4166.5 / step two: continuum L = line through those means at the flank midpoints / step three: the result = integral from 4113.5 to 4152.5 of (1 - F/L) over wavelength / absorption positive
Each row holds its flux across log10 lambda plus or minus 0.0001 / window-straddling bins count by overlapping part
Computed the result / -1.8 Angstrom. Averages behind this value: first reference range 13.9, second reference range 15.5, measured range 15.5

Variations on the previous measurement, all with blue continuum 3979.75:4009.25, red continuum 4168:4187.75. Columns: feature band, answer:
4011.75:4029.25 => -0.6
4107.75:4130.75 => -0.7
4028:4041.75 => -0.3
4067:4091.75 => -0.2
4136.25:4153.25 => -0.7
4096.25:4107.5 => 2.0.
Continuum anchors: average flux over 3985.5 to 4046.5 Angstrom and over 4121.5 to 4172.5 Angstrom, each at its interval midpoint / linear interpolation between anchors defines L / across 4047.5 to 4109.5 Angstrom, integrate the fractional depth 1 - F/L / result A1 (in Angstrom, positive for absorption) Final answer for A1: 3.1 Angstrom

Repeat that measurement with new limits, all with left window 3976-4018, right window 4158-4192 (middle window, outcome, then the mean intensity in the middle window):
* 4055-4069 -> 0.09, 14.8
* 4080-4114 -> 1.93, 14.2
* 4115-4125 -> -0.30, 15.5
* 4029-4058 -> -0.20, 15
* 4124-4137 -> -0.16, 15.3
